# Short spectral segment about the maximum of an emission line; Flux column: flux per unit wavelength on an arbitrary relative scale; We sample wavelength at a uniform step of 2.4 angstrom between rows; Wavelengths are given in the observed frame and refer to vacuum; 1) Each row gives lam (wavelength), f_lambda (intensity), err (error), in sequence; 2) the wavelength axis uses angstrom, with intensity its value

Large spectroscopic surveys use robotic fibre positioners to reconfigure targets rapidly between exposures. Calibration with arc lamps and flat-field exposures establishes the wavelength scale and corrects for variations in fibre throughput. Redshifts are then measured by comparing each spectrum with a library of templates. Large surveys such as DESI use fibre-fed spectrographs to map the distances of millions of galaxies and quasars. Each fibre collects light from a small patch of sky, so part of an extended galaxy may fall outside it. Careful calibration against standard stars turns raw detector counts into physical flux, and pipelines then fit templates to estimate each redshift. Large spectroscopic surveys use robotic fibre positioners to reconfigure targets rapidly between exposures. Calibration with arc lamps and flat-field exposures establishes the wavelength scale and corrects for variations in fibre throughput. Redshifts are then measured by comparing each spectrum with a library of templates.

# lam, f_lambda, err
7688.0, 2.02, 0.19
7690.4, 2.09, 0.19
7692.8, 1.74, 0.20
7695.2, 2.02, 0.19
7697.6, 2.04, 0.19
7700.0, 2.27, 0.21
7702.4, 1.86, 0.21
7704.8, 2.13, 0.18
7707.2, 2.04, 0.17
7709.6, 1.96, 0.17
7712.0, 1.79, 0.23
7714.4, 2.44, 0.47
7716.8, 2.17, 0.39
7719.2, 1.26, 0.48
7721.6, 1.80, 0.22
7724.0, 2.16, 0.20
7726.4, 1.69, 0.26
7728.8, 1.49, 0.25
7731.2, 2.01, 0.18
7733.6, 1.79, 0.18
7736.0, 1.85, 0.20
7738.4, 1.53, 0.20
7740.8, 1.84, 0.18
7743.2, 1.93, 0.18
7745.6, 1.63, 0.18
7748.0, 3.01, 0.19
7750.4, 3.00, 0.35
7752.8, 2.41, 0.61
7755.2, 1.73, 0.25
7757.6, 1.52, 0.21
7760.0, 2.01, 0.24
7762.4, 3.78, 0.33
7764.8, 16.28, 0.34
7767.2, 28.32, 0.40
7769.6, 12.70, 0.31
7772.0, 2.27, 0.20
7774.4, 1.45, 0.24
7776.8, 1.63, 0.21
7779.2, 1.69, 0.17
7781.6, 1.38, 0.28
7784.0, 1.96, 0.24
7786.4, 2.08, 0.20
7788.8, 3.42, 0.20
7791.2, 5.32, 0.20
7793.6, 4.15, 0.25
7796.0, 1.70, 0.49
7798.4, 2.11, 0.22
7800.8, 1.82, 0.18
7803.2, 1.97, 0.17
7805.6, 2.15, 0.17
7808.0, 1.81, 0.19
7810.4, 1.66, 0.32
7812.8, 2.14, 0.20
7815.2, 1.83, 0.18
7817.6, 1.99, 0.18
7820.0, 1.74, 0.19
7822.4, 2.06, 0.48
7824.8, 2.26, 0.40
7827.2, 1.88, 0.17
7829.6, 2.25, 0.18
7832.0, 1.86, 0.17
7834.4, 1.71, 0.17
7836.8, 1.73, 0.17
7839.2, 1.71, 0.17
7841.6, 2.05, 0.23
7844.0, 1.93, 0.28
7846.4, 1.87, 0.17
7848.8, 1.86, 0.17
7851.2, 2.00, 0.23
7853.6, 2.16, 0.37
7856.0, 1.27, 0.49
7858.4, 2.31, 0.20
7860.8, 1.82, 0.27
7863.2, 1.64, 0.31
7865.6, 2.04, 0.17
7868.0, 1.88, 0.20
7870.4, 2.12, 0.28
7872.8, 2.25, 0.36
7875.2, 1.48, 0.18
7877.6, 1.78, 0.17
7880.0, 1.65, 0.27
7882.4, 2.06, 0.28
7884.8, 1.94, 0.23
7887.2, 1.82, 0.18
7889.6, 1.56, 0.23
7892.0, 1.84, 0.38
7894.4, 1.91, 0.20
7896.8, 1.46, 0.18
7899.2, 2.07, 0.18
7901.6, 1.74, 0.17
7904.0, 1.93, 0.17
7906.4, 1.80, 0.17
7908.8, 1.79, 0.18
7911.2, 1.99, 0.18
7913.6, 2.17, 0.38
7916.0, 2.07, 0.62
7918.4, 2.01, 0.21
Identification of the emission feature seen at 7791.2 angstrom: [N II]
